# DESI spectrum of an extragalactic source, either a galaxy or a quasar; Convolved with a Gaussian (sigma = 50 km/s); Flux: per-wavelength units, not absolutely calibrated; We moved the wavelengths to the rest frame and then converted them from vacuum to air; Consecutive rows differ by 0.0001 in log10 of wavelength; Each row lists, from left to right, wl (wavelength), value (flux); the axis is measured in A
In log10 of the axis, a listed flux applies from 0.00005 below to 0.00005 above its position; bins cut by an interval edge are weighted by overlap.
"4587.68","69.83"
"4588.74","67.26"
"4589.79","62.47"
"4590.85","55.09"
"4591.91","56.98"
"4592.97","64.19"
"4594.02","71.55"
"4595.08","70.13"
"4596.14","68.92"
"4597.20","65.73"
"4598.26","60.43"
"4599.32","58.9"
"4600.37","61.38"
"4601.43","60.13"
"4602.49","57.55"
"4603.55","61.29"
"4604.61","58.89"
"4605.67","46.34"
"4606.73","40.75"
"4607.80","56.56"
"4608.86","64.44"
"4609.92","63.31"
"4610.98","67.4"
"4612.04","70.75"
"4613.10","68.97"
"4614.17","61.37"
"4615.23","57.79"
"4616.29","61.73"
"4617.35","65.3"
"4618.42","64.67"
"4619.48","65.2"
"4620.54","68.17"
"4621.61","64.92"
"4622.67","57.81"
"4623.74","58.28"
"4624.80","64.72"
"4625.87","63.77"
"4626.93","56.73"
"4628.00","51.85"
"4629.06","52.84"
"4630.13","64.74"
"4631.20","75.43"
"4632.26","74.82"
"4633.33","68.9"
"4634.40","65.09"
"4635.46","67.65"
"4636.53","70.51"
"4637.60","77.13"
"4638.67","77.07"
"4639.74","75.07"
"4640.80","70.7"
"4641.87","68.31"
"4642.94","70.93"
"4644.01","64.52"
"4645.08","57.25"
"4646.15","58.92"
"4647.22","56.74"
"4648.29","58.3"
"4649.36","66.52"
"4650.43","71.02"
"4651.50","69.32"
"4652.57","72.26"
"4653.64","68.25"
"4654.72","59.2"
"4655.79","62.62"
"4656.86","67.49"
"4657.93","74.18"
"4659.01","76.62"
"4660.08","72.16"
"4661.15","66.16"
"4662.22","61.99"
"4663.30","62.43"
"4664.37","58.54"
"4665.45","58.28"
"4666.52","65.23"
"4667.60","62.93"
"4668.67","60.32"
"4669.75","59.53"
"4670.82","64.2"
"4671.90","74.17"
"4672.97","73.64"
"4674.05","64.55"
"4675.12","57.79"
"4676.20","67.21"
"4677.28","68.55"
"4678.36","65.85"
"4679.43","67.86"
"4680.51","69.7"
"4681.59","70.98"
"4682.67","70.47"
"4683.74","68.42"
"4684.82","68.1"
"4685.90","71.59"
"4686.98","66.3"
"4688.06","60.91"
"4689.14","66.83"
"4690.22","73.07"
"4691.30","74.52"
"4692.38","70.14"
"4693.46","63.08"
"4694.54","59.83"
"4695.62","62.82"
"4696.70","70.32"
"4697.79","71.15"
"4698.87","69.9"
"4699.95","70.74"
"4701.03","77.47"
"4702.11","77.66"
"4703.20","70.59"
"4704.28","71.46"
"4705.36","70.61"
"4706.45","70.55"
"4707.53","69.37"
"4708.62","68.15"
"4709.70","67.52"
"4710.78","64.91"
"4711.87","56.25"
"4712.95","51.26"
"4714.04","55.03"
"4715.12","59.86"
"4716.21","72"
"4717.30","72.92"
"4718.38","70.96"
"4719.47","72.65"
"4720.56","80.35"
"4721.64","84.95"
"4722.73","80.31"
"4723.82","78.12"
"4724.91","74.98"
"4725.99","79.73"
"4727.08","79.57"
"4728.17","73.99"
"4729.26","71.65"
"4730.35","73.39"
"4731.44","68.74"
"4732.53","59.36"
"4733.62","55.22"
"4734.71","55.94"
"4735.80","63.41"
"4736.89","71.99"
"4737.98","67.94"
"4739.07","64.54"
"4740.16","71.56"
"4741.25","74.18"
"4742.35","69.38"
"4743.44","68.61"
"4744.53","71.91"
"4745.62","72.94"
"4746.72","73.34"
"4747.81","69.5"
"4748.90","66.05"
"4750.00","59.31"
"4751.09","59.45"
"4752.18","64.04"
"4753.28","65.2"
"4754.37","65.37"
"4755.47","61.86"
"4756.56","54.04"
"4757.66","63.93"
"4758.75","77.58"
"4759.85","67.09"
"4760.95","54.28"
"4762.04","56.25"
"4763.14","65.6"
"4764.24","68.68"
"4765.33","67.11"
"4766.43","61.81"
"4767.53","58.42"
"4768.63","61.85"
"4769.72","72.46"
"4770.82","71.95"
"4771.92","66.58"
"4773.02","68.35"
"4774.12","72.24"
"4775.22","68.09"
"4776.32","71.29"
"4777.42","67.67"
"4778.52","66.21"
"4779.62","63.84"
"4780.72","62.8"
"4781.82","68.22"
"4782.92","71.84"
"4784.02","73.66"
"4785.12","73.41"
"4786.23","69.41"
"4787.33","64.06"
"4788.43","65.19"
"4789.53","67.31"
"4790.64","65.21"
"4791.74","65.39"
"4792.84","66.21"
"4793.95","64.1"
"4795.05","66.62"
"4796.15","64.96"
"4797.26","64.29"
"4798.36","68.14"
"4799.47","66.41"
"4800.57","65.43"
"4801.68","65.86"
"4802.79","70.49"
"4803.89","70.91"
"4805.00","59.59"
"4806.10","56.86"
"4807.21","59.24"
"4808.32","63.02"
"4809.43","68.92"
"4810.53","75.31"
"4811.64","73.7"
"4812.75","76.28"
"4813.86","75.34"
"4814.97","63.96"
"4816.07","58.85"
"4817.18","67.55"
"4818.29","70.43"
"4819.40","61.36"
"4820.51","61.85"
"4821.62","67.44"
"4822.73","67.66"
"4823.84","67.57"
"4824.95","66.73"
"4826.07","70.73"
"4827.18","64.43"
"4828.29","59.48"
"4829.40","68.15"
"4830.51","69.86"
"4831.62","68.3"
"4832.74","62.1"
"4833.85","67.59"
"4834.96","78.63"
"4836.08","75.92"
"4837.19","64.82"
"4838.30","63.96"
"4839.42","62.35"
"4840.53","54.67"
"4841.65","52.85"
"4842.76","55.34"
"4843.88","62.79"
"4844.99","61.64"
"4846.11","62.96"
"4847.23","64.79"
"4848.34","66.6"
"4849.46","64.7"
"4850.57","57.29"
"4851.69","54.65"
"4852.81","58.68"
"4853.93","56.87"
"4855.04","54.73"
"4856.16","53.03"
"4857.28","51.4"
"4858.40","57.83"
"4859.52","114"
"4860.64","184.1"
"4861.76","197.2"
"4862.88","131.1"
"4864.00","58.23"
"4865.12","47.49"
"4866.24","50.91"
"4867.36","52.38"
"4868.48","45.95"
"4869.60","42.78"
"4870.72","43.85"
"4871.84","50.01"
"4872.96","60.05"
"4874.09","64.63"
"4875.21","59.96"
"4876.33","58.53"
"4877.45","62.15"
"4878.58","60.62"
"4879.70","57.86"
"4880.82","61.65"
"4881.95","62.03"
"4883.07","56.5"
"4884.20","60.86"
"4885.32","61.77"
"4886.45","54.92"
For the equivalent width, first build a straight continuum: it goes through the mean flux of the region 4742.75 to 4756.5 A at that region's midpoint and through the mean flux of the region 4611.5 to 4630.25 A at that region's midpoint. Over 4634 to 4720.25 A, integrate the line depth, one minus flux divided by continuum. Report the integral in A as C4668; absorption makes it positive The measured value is -4.55 A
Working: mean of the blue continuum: 62.1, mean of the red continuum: 66.1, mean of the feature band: 67.2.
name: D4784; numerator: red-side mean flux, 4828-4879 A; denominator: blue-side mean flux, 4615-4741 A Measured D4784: 1.0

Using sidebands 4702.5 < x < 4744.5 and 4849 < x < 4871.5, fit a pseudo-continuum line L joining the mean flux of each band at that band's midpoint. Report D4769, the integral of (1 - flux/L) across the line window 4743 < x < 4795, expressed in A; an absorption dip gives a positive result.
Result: 3.2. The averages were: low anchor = 69.3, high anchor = 73.7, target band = 66.4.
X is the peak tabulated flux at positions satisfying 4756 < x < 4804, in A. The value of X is 77.58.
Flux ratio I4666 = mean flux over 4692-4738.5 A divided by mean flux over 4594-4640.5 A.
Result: 1.09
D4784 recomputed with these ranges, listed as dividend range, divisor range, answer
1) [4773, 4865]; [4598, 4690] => 1.07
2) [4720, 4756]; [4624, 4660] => 1.04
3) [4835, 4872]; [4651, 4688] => 1.04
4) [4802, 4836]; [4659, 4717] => 1.01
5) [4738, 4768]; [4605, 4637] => 1.05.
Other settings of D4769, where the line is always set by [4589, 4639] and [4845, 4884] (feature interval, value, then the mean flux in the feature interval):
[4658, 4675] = -0.3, 65.4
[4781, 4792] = -0.3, 68.3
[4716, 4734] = -2.3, 73.6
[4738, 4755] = -0.5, 67.7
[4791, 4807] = 0.4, 65.3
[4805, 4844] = 0.9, 65.8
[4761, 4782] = 0.1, 66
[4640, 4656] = -0.3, 65.2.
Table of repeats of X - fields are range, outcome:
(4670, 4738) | 84.95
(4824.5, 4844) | 78.63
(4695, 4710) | 77.66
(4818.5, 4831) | 70.73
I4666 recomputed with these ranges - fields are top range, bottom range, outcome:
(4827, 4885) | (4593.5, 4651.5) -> 1.05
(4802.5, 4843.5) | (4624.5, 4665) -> 0.99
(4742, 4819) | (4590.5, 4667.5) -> 1.04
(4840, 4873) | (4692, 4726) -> 0.99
